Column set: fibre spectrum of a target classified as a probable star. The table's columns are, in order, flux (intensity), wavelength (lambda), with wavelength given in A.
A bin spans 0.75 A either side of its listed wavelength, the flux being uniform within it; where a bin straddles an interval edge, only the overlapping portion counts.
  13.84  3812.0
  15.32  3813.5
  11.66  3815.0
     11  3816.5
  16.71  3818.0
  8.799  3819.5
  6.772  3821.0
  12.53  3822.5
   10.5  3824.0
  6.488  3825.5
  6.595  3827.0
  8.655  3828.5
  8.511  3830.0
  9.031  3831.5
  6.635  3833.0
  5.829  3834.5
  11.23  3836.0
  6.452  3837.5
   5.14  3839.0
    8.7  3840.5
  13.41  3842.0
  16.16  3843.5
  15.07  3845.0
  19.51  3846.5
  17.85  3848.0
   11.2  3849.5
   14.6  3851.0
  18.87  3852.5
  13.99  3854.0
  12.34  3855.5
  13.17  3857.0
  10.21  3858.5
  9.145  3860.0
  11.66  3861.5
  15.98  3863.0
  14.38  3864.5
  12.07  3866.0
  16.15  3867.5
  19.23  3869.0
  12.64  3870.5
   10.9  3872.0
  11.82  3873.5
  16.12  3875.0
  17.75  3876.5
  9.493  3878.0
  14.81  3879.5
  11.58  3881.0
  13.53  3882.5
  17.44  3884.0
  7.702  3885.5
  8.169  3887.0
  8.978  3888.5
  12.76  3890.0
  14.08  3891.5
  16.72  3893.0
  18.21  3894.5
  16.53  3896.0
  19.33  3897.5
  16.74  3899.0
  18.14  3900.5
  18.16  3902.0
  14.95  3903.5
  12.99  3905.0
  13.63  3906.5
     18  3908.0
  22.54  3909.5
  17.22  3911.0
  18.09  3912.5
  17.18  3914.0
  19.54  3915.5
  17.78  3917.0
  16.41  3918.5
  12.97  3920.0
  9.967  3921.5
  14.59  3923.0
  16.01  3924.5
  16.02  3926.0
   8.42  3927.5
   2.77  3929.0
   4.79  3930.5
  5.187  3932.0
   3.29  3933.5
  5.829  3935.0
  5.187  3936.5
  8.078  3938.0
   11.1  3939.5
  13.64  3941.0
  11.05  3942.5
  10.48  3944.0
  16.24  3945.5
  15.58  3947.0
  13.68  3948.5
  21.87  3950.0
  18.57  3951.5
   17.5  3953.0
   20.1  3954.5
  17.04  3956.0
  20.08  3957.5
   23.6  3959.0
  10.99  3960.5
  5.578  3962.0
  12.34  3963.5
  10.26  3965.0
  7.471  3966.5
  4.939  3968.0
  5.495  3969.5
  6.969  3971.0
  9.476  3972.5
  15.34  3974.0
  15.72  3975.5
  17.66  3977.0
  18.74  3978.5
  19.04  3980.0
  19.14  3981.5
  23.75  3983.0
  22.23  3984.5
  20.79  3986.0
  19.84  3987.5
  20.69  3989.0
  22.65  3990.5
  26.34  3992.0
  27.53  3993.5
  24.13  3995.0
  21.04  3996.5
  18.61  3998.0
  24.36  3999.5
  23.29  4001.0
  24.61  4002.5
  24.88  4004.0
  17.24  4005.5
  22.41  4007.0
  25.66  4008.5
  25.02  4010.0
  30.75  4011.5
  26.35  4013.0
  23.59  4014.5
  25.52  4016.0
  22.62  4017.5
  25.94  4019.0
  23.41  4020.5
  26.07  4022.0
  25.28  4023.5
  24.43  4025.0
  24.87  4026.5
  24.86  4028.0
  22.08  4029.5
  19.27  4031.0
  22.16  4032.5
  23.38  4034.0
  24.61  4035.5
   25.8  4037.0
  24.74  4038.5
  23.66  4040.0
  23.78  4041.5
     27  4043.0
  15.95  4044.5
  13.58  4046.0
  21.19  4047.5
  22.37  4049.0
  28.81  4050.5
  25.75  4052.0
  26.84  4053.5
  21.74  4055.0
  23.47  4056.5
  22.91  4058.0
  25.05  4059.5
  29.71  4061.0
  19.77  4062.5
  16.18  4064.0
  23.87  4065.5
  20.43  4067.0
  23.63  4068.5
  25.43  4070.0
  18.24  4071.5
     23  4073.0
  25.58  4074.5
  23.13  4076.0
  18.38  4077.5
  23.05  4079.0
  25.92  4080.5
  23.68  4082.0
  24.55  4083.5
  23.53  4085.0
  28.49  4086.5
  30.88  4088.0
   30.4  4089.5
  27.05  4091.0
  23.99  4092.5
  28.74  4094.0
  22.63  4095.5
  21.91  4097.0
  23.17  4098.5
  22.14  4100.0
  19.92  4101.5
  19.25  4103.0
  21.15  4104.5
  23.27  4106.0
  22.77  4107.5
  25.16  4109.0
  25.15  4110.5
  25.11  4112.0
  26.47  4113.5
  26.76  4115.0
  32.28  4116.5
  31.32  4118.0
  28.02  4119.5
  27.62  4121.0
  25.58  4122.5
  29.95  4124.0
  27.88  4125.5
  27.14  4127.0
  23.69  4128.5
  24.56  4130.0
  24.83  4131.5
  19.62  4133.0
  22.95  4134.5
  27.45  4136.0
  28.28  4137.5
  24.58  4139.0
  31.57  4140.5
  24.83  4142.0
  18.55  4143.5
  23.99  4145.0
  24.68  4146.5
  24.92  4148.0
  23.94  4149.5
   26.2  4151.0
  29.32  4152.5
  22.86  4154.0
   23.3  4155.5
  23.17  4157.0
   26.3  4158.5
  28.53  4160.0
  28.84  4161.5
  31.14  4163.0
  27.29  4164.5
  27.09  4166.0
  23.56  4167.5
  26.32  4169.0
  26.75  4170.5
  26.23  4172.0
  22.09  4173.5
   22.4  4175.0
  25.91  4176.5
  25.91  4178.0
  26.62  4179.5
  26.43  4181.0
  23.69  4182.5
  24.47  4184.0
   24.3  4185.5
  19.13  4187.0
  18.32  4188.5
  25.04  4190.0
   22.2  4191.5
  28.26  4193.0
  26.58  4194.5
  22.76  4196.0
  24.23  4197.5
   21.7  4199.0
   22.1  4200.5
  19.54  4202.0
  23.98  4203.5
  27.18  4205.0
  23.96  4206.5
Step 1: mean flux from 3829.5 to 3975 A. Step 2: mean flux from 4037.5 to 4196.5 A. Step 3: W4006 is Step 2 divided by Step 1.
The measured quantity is 1.9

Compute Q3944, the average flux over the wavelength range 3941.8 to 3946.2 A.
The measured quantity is 12.6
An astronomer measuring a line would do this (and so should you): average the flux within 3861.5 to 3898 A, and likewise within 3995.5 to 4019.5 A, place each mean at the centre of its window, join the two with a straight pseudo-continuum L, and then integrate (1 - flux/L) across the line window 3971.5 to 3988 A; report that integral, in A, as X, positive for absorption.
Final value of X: 2.7 A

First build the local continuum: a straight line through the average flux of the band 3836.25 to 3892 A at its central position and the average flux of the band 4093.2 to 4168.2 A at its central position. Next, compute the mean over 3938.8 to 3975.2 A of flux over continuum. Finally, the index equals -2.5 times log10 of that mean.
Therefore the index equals 0.28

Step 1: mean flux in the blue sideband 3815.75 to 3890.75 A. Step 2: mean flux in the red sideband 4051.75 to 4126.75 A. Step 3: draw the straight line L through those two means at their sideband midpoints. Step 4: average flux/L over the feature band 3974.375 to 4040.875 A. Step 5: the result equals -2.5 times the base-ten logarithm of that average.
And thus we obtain -0.14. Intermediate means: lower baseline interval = 12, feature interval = 23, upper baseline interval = 24.6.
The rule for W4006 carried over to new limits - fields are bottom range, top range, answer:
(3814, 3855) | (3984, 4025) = 2.12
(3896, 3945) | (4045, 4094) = 1.80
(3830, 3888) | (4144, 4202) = 1.98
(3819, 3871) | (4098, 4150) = 2.14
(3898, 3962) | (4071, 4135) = 1.76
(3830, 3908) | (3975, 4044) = 1.73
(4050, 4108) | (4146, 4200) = 1.05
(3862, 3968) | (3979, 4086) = 1.69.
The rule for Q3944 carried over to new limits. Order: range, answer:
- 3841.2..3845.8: 14.9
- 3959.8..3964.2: 9.59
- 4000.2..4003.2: 23.9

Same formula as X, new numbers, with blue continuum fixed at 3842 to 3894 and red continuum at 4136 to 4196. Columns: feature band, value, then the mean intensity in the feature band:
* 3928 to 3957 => 8.69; 11.7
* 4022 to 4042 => -3.80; 23.8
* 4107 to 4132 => -3.59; 26.8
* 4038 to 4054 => -1.85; 23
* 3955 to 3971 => 5.20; 11.7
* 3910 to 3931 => 2.37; 13.9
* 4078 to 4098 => -3.08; 25.6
